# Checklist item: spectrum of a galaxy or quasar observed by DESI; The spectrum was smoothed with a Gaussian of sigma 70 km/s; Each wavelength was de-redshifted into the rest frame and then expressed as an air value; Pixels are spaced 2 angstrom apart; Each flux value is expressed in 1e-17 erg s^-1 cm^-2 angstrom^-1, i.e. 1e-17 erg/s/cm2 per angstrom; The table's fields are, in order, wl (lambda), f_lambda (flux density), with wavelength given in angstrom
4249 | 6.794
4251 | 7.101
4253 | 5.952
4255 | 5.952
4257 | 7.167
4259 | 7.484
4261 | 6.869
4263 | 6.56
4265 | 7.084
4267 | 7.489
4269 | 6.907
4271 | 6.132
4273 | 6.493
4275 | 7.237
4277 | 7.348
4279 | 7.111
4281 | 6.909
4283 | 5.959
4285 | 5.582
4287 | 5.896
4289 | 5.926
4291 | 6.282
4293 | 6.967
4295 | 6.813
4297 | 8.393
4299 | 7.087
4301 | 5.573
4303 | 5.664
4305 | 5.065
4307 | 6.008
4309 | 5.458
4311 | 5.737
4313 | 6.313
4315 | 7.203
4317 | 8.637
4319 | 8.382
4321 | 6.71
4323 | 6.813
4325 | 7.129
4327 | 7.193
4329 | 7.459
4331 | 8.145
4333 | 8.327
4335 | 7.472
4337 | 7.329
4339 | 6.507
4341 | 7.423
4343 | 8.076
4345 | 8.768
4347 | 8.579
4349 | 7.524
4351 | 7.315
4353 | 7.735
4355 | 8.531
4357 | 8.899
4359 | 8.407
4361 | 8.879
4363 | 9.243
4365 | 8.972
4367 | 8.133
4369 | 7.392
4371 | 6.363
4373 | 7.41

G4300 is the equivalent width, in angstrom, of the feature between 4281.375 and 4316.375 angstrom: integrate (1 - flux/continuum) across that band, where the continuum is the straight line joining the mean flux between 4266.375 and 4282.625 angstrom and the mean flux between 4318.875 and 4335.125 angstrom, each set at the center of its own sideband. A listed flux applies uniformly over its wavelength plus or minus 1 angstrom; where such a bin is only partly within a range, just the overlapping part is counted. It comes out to 4.4 angstrom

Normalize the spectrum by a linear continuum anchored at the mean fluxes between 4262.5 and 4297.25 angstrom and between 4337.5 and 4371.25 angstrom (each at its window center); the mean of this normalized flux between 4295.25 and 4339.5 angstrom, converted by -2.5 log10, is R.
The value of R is 0.07 mag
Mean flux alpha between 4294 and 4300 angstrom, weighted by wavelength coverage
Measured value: 7.43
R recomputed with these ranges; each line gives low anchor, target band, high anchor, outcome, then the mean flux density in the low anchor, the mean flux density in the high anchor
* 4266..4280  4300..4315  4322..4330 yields 0.22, 6.96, 7.15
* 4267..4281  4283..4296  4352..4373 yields 0.15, 6.92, 8.22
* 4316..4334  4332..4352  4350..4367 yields 0.05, 7.64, 8.48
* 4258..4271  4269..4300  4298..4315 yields -0.03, 6.99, 5.94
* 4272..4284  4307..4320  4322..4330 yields 0.03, 6.84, 7.15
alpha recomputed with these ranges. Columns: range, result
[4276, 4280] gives 7.23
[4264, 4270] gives 7.16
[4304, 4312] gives 5.57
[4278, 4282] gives 7.01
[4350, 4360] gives 8.18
